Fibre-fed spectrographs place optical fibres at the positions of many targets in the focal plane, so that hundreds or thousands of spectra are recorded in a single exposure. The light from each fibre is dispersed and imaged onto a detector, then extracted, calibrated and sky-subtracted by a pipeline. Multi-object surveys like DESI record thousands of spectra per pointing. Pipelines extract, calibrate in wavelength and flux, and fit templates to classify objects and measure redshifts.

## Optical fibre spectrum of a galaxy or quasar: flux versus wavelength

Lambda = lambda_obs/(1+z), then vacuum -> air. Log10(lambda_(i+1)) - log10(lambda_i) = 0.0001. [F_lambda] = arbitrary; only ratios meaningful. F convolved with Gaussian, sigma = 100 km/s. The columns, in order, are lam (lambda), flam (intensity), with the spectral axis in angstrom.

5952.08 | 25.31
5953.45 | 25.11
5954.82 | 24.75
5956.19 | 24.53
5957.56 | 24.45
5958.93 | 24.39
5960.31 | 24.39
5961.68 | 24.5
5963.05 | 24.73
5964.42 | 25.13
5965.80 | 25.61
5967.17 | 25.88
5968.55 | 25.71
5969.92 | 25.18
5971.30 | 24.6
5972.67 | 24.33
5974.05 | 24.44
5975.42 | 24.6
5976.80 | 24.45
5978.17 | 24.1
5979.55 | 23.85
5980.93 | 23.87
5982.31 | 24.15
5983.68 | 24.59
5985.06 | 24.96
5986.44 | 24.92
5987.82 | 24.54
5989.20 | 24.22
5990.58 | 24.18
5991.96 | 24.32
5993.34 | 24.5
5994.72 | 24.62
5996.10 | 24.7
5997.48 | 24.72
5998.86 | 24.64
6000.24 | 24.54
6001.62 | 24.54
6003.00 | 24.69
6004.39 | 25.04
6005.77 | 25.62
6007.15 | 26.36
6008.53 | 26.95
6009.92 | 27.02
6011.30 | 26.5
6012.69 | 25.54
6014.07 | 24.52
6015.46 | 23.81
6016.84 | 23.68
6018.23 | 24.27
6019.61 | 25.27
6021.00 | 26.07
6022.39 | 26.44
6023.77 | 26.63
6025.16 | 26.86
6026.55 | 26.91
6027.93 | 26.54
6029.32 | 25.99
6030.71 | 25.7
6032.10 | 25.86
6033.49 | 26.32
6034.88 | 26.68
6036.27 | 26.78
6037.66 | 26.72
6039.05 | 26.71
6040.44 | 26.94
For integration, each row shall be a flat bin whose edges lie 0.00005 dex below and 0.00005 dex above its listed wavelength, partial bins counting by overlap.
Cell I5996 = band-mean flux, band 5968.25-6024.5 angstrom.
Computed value 24.9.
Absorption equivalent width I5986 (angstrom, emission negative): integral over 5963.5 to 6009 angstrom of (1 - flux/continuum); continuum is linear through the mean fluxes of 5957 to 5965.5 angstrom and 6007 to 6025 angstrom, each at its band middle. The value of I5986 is 0.5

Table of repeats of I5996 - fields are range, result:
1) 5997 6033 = 25.6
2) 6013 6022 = 24.7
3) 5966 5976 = 25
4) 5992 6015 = 25.2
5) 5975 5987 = 24.4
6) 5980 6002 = 24.5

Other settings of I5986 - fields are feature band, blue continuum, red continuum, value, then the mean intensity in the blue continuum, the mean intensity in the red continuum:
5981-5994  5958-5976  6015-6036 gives 0.4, 24.9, 25.8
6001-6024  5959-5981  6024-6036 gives 0.4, 24.7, 26.4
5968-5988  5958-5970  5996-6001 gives 0.3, 25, 24.7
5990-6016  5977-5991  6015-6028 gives -0.1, 24.3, 25.7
